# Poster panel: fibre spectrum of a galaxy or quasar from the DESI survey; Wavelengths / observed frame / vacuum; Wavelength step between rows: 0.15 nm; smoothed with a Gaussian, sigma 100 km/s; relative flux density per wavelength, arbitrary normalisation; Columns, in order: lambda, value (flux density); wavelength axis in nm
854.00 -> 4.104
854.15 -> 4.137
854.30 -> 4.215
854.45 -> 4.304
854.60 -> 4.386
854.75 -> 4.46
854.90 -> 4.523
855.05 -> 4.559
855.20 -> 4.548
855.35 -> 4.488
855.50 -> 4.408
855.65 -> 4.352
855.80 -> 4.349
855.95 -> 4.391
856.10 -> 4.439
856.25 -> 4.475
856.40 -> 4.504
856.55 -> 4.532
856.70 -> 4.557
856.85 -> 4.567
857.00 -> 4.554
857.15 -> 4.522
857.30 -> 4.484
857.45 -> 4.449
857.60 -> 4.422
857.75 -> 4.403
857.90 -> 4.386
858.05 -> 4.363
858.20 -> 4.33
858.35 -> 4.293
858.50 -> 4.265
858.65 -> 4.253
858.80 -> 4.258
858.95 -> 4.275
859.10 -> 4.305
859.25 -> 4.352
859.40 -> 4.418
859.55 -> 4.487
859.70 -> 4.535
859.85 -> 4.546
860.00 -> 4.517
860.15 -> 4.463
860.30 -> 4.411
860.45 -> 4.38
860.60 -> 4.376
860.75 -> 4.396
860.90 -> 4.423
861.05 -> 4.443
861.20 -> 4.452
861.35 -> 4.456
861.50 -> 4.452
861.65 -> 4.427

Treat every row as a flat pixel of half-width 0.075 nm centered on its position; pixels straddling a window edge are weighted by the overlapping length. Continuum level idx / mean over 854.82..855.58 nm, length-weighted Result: 4.5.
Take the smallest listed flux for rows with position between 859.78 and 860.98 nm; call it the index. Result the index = 4.376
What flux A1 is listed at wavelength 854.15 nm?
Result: 4.137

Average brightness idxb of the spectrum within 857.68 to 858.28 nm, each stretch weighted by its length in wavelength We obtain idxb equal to 4.37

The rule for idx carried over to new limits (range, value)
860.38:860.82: 4.38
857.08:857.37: 4.5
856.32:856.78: 4.53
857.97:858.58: 4.31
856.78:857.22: 4.55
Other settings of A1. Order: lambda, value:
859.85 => 4.546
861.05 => 4.443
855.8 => 4.349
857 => 4.554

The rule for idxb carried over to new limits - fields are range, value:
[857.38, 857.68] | 4.43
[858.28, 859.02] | 4.27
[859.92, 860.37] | 4.47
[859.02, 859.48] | 4.36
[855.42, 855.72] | 4.38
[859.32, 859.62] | 4.45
